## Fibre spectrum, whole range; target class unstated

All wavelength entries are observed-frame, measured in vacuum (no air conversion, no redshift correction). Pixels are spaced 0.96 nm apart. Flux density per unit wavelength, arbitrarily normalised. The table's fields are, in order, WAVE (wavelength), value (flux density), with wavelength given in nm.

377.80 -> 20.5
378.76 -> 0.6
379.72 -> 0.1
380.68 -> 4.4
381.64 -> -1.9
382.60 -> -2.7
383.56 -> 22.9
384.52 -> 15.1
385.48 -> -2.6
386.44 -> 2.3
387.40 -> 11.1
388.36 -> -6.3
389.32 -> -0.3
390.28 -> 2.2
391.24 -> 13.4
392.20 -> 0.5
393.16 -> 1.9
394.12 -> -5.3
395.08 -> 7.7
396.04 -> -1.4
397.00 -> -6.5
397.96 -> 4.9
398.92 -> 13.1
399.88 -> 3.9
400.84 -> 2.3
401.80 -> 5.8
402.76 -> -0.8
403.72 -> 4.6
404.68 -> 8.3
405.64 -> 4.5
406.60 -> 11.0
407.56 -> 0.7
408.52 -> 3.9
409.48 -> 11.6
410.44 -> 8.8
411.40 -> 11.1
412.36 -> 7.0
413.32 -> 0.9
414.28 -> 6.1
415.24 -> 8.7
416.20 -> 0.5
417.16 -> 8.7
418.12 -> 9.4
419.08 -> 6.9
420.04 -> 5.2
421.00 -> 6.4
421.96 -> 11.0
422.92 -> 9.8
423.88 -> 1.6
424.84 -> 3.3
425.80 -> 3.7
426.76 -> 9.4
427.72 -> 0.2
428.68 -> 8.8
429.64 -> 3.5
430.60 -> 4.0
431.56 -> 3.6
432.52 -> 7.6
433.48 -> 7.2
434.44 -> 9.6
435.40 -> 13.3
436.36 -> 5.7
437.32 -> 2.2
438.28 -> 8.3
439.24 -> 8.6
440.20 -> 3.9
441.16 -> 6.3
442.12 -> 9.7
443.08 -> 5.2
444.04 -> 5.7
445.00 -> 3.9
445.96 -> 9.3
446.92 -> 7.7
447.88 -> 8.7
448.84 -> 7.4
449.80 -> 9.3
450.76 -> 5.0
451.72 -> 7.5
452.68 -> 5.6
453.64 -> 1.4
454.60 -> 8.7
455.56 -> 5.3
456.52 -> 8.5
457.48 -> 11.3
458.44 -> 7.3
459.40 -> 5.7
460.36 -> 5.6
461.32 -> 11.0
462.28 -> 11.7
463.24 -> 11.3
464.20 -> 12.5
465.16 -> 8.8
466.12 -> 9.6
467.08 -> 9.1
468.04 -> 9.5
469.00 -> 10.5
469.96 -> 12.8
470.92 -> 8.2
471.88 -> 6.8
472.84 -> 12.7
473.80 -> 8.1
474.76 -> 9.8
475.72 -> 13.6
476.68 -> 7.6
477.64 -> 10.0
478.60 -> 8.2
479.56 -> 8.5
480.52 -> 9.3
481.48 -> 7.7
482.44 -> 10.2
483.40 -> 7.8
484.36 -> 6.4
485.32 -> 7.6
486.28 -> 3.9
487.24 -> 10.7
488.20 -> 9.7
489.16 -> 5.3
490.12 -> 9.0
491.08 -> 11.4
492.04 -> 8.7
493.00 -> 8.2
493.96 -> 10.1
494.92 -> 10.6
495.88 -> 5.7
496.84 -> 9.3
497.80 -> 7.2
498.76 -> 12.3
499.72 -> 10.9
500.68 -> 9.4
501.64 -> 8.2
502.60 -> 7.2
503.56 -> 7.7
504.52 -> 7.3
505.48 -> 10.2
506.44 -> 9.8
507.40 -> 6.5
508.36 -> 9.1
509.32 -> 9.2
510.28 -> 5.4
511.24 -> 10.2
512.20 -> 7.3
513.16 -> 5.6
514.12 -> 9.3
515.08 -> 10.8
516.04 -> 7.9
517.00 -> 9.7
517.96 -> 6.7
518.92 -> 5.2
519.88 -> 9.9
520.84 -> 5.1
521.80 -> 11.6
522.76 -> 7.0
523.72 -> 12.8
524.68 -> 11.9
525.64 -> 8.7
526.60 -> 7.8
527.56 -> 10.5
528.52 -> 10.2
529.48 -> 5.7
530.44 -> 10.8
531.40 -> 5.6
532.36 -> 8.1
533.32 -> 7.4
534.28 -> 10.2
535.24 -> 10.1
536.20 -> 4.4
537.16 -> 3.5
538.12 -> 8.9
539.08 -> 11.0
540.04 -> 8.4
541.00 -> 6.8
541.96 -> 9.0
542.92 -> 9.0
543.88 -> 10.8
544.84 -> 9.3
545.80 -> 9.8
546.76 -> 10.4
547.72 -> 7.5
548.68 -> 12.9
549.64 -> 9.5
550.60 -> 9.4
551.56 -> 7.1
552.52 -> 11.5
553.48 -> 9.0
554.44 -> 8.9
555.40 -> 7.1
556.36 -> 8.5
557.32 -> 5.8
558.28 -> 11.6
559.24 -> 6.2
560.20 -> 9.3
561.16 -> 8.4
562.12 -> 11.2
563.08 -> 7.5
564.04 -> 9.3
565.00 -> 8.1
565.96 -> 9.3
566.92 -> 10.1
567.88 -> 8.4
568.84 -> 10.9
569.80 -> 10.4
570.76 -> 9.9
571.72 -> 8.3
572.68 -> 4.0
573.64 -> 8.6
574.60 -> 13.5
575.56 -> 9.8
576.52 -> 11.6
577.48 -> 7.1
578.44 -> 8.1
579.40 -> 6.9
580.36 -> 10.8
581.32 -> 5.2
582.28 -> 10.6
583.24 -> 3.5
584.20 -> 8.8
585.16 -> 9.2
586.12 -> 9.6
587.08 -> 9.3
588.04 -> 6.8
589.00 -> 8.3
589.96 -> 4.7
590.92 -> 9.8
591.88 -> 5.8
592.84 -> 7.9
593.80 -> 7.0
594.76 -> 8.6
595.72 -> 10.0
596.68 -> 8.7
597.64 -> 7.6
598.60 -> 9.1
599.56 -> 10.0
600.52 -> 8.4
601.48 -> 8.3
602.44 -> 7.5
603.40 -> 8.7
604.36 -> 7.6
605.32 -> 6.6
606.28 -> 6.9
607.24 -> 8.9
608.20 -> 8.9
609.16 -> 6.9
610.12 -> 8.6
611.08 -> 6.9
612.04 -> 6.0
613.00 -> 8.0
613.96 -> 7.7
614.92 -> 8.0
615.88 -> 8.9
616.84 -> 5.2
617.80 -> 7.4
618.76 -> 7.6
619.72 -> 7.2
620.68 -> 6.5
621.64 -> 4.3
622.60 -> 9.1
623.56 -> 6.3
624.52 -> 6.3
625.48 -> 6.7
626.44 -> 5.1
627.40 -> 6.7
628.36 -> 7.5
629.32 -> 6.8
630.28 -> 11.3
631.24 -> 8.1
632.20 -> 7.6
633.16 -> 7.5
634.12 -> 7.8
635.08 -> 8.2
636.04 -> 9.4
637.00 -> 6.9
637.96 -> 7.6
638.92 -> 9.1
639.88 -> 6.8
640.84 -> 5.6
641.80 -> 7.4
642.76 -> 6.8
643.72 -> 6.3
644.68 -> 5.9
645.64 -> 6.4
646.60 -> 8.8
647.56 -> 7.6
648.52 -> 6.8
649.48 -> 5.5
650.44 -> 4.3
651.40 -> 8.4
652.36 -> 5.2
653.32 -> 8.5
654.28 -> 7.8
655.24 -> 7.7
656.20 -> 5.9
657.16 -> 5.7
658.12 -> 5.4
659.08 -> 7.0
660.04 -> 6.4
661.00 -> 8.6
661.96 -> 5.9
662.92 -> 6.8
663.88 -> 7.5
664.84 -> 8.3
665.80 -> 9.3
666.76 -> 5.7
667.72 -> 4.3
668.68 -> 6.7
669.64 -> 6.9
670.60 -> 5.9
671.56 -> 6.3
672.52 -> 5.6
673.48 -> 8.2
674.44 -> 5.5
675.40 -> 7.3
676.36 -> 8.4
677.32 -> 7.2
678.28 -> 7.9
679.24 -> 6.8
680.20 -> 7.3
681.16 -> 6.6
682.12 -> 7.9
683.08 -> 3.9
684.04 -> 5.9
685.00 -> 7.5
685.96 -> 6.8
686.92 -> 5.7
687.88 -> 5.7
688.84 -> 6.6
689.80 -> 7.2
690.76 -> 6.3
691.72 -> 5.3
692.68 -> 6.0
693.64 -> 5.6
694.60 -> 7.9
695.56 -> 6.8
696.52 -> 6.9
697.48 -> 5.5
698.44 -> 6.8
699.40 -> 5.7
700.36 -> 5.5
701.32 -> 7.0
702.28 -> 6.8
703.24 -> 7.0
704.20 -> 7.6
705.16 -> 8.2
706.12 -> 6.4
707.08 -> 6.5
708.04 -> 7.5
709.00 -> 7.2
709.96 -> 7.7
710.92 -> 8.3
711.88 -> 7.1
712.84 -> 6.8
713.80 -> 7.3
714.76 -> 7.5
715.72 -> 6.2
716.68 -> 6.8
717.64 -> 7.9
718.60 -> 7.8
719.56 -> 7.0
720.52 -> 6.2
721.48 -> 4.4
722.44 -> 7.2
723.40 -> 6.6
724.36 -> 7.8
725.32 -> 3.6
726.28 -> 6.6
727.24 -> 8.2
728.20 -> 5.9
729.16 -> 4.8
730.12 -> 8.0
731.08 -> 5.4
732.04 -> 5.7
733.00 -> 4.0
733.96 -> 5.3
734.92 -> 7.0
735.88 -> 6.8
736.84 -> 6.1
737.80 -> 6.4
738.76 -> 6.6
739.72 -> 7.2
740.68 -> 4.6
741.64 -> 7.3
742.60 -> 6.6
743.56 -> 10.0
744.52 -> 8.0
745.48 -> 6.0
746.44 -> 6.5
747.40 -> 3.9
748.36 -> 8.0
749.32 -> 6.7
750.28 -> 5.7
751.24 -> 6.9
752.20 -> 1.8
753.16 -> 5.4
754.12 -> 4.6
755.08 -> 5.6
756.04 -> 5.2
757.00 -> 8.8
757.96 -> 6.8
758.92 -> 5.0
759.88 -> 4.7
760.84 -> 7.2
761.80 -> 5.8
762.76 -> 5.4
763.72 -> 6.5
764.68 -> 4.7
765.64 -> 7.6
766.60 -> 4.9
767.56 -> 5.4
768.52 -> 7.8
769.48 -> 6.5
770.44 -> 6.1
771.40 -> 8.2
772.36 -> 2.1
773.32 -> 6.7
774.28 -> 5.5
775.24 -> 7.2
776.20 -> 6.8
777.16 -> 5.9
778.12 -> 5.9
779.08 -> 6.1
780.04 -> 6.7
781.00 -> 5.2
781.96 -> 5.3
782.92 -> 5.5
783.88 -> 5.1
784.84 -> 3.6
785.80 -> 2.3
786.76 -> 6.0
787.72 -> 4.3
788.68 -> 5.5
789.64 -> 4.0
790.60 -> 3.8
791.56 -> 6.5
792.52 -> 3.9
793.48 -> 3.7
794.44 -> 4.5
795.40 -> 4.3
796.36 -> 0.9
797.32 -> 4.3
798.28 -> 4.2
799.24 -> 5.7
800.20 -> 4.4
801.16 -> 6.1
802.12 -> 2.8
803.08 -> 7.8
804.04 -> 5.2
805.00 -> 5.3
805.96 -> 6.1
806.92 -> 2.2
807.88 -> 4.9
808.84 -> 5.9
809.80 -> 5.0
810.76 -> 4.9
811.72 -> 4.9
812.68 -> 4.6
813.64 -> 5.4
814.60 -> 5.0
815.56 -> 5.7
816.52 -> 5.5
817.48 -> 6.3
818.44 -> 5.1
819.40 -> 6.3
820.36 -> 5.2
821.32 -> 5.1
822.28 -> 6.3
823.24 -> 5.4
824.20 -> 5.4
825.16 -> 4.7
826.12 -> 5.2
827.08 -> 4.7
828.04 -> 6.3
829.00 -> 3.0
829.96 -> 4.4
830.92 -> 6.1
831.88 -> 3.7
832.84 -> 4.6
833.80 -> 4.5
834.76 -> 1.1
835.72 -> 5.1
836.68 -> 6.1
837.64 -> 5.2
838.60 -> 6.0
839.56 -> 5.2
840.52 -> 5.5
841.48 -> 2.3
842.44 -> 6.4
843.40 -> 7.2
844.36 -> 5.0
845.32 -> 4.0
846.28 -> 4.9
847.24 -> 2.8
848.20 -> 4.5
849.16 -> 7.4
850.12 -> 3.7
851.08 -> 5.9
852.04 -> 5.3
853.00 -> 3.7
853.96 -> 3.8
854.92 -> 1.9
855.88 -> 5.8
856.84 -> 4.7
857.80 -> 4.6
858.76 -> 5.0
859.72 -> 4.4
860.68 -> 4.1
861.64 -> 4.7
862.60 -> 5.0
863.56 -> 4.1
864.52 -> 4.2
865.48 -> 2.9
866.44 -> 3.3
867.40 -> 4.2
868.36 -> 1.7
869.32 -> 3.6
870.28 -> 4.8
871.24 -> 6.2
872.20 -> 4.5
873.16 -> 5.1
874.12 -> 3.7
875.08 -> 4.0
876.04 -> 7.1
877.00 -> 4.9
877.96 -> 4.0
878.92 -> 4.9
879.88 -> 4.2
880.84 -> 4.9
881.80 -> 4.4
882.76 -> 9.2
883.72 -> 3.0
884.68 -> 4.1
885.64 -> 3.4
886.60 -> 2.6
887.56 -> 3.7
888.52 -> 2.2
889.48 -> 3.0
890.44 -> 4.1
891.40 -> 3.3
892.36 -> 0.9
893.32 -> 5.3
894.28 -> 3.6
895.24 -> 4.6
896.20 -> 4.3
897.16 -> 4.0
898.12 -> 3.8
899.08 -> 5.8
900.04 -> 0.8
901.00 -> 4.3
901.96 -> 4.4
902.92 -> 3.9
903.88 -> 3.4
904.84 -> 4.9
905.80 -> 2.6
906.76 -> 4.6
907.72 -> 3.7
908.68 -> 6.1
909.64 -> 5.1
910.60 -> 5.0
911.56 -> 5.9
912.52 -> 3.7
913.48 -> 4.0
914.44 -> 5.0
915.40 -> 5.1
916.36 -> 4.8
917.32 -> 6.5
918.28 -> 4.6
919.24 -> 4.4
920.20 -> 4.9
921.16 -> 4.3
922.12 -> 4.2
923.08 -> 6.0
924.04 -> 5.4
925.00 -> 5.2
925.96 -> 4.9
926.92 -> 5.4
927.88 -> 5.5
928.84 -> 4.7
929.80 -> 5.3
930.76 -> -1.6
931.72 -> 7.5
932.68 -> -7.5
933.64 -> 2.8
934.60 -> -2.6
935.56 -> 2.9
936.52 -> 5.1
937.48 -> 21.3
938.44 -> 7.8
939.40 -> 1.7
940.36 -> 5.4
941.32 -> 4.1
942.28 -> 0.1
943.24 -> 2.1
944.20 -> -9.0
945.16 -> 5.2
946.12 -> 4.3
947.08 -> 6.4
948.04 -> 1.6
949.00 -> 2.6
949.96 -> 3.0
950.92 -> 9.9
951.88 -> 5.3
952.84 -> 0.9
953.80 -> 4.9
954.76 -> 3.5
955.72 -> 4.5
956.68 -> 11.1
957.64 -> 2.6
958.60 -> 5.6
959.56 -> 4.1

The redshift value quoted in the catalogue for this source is 0.000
